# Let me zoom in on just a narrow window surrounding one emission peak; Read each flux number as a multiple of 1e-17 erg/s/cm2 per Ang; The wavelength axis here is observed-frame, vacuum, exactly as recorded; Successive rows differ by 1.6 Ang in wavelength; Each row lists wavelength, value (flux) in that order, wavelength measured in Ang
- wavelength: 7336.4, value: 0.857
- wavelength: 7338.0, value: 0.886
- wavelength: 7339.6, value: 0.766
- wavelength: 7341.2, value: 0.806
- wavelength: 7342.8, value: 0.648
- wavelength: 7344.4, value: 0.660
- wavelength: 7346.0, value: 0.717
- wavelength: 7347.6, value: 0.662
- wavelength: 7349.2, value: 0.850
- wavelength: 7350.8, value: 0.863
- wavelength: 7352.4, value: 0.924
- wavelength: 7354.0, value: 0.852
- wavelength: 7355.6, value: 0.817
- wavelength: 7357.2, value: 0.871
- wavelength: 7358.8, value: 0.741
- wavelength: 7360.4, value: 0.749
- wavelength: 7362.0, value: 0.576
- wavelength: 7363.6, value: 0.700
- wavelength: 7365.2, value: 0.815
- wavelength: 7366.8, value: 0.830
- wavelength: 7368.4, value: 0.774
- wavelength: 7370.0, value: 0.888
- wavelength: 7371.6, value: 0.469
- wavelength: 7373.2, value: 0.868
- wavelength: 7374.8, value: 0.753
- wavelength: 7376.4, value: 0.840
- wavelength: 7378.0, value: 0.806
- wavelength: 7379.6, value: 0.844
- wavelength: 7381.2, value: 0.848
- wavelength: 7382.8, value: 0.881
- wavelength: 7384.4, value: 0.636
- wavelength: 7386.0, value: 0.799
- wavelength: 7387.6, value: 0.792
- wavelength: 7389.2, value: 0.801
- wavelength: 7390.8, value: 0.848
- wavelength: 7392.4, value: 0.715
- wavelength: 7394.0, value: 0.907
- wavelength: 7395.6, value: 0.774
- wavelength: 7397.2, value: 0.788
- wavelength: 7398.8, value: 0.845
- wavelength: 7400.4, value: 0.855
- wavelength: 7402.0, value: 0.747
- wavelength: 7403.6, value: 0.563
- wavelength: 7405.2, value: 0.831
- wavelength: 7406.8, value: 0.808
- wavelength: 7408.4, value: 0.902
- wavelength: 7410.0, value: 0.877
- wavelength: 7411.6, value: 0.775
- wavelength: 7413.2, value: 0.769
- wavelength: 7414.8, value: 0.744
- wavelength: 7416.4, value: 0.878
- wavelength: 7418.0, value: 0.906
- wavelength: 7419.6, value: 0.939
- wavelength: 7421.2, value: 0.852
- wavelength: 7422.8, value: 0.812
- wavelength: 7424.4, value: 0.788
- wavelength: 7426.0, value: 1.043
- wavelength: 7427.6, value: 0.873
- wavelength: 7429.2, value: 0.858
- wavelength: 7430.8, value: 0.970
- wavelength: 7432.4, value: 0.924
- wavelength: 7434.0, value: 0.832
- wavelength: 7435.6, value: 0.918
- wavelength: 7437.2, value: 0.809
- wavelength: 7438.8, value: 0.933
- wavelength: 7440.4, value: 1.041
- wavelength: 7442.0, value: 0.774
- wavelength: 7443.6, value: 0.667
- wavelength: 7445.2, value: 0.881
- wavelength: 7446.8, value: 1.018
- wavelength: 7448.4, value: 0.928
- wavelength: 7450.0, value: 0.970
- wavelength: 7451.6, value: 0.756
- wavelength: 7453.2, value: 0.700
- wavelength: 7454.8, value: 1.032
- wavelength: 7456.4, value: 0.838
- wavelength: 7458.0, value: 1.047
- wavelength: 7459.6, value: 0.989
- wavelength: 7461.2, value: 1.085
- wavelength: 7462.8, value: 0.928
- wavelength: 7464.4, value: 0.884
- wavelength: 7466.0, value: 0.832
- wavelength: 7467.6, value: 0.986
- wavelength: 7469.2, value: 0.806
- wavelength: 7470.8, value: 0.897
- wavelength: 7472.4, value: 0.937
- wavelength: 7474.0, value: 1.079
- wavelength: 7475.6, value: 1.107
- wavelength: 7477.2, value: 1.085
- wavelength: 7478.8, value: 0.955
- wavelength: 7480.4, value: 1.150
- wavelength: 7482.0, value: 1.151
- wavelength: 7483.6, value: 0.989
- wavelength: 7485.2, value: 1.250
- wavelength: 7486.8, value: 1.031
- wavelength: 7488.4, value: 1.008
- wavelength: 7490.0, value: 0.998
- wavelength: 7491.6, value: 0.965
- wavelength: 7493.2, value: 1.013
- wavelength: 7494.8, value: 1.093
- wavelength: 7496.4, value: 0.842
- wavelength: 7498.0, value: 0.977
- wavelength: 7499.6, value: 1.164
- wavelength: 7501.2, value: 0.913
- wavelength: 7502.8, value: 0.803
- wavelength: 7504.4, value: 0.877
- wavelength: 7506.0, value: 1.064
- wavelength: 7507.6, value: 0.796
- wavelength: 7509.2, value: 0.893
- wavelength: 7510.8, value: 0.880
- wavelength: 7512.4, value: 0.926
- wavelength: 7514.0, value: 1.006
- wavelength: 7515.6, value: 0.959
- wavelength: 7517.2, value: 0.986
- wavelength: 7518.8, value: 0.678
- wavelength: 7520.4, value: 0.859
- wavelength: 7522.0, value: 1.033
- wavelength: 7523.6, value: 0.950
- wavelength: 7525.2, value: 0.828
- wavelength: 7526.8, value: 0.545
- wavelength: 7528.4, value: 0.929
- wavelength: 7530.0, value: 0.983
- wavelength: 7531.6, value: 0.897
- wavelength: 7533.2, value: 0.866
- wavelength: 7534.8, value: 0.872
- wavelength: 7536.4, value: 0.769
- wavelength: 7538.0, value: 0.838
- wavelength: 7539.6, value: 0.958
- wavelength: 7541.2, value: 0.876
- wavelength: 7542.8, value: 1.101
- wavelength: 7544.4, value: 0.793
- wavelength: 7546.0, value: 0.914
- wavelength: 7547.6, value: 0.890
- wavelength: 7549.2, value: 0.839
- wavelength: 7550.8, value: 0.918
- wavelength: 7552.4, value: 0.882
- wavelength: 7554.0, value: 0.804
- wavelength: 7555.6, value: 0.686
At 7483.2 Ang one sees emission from Mg II 2798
